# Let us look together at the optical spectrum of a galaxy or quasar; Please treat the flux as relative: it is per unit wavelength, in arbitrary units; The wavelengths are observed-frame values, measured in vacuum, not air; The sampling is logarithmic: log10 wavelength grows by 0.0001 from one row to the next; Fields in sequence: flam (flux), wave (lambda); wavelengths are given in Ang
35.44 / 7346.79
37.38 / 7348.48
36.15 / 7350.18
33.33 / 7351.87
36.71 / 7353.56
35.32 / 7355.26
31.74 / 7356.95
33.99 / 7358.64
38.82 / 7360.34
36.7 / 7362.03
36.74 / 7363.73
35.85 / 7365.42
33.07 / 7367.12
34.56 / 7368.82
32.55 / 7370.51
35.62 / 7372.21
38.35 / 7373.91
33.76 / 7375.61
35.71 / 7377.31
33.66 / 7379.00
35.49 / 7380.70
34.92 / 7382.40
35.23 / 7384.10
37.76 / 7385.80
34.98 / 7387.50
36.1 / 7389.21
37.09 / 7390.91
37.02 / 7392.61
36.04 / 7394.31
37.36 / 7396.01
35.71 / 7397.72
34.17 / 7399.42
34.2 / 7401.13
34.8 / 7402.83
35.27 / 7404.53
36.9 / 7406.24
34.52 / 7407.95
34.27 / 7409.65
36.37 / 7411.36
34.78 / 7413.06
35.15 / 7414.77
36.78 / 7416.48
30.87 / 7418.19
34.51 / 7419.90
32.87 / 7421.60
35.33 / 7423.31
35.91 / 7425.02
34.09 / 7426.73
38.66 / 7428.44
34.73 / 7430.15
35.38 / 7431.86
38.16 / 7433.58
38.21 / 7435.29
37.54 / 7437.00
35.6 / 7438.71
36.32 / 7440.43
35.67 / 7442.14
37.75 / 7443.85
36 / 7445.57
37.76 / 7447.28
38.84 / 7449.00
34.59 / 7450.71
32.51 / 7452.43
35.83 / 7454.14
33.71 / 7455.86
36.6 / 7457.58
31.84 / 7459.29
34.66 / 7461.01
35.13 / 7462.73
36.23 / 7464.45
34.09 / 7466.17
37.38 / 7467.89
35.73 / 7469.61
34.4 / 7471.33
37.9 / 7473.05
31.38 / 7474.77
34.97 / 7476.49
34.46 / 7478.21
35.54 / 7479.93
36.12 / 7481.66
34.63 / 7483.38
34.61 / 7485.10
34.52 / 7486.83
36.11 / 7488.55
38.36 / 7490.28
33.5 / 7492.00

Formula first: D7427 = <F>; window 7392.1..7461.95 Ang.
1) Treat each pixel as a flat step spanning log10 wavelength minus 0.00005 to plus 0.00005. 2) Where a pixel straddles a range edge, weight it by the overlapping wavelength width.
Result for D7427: 35.5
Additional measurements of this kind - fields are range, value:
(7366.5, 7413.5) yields 35.4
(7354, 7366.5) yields 35.6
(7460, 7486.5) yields 35.1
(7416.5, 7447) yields 35.8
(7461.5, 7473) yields 35.6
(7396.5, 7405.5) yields 34.9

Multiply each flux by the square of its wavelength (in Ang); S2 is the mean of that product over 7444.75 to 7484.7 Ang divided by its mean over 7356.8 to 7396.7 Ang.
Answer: 1.0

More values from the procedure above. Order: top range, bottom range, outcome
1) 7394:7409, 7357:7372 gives 1.02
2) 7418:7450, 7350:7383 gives 1.05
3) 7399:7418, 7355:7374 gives 1.01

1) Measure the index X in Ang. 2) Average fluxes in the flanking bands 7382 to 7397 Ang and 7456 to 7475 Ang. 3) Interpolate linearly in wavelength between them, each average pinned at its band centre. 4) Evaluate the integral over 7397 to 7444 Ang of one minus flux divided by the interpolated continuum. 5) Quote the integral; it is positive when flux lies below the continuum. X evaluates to 0.42 Ang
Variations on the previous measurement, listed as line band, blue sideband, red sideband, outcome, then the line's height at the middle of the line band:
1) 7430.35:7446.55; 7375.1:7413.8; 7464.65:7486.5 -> -0.6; 35.3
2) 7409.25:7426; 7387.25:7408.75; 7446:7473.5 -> 0.4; 35.6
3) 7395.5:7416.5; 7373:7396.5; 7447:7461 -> 0.2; 35.7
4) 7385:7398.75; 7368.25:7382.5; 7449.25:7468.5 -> -0.6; 35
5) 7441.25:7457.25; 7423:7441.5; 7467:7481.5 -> 0.0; 35.9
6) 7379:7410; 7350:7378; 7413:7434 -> -0.4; 35.2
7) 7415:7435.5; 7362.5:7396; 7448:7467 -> -0.1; 35.2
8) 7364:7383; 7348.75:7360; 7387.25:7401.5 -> 0.2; 35.4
